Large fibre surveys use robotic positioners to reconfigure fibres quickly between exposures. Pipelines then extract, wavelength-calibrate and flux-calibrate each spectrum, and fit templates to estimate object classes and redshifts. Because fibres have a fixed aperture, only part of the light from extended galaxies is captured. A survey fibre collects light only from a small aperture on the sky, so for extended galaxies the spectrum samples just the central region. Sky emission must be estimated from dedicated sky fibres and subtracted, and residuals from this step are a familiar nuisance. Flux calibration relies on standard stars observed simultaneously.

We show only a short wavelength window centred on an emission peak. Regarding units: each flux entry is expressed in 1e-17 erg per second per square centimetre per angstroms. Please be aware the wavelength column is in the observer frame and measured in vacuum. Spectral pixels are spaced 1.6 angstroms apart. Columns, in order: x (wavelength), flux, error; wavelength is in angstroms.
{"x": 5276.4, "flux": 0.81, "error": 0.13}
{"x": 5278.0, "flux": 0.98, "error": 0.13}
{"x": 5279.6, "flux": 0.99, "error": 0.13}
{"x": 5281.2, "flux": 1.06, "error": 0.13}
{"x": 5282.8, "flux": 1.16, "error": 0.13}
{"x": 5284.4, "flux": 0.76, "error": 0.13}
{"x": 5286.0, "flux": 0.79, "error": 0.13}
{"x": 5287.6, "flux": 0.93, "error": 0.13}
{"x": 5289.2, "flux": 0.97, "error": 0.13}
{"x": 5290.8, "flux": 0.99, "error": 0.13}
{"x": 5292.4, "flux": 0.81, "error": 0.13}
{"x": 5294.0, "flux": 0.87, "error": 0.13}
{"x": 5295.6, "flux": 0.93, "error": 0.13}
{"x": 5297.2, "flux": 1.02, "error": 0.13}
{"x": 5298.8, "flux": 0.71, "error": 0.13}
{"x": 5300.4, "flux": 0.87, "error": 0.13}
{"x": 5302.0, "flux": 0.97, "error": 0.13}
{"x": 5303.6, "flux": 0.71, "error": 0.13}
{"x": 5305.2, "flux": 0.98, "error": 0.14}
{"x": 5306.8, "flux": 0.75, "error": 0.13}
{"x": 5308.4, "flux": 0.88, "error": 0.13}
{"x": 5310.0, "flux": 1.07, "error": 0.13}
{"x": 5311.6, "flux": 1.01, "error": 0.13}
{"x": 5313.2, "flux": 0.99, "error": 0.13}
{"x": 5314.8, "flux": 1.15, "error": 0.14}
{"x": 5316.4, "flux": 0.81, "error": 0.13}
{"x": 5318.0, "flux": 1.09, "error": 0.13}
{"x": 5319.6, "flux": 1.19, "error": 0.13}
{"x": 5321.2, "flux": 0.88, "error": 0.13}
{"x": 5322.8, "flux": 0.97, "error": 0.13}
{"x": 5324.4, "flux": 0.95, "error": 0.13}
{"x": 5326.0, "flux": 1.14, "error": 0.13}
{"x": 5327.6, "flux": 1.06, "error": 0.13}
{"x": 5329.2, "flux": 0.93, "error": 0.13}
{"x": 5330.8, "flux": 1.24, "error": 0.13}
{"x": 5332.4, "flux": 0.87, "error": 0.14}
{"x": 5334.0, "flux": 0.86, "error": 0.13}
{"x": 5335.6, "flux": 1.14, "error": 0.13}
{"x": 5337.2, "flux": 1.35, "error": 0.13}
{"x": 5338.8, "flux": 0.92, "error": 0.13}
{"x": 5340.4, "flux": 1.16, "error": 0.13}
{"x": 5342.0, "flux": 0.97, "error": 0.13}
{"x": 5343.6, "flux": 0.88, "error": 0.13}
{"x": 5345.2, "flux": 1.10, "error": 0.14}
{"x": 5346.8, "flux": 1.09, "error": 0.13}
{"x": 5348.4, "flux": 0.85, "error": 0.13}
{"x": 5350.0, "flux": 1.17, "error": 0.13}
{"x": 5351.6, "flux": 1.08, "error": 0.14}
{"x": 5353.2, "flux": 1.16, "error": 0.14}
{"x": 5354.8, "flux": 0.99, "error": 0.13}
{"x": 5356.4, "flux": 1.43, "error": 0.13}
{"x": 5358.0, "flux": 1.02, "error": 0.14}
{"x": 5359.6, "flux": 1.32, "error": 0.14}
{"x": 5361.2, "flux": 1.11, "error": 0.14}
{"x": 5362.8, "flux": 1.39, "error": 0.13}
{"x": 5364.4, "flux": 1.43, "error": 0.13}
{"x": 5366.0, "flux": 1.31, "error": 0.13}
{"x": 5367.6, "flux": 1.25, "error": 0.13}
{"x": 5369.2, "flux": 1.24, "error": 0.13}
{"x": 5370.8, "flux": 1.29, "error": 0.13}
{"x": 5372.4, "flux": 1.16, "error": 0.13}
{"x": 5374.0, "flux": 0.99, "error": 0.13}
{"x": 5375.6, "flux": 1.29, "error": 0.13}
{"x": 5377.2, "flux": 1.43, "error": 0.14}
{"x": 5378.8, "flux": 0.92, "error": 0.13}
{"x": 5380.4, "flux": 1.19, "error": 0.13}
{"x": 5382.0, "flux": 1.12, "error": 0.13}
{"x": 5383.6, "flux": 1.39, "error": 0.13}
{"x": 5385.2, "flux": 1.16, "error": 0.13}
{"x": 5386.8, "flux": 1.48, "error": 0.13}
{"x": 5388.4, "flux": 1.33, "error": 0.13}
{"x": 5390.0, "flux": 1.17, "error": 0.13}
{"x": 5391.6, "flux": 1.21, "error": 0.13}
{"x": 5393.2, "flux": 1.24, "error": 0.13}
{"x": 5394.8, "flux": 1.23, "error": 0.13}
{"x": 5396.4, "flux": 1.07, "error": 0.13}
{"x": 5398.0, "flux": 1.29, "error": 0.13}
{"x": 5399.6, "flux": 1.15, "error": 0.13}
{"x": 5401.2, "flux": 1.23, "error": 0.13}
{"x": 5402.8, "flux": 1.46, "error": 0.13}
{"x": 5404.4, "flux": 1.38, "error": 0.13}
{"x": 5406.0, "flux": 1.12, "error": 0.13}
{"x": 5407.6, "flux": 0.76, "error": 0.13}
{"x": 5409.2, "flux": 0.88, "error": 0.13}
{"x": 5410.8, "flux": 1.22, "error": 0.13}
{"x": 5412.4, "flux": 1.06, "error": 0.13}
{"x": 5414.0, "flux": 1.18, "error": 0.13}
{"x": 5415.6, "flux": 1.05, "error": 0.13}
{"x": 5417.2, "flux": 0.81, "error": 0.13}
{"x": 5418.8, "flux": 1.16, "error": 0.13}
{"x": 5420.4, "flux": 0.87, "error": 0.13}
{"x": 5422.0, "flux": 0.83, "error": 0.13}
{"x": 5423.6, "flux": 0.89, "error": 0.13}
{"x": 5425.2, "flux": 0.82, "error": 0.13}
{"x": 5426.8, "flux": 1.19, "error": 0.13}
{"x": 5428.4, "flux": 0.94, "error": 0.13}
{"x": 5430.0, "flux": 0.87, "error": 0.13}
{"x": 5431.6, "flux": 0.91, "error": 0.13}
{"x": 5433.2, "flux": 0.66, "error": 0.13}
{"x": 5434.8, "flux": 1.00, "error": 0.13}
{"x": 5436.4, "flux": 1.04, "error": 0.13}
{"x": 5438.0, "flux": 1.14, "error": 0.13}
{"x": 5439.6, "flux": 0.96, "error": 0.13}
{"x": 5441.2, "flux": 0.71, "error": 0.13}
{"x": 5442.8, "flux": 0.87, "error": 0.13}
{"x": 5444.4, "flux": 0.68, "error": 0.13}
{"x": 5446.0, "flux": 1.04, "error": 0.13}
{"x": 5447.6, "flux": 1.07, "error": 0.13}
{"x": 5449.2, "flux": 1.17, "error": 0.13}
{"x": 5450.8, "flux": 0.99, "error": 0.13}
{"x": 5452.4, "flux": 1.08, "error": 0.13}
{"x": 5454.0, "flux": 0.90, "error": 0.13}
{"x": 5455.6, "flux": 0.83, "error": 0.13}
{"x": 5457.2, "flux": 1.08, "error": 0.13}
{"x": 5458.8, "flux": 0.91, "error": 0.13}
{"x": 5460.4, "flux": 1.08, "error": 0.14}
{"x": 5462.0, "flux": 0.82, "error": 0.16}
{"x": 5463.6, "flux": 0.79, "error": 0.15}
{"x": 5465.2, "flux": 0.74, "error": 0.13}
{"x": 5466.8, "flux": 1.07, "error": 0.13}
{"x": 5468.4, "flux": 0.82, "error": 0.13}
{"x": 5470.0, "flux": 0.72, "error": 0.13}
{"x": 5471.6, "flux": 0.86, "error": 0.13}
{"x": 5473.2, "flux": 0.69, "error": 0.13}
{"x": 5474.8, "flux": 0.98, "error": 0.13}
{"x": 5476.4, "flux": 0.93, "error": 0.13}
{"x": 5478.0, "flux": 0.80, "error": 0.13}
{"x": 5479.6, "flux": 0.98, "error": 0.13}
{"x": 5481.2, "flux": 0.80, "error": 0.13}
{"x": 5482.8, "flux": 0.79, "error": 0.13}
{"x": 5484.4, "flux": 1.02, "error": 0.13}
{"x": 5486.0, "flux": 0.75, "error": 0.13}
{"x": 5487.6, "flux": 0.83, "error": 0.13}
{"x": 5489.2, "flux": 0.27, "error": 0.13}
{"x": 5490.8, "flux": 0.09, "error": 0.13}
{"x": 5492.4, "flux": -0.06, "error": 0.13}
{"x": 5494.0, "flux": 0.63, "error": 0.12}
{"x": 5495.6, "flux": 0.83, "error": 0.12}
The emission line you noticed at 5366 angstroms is C III] 1909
